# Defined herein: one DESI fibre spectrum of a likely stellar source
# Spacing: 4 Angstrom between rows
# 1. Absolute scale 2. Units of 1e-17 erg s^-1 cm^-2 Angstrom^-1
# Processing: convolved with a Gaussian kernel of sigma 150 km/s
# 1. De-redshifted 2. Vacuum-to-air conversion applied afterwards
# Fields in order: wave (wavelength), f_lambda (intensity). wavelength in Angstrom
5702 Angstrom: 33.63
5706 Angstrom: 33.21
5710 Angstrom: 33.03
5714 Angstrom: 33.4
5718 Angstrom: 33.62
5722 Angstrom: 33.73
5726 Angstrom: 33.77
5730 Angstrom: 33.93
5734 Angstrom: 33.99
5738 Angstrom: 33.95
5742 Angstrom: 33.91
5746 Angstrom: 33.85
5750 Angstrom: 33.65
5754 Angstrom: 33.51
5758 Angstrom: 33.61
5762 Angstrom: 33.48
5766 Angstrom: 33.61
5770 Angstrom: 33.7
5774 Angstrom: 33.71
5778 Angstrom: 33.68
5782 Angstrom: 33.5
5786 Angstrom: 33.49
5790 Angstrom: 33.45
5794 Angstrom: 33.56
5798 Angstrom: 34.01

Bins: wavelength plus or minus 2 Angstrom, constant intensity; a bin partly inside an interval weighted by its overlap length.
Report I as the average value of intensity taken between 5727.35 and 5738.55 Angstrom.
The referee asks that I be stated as 33.9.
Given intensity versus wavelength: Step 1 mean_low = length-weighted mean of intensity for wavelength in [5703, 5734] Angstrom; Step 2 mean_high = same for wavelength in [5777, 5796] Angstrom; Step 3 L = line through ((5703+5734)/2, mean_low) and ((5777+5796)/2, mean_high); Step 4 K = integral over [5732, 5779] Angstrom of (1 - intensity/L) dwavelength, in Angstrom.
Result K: -0.3 Angstrom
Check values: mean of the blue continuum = 33.6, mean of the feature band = 33.7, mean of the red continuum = 33.5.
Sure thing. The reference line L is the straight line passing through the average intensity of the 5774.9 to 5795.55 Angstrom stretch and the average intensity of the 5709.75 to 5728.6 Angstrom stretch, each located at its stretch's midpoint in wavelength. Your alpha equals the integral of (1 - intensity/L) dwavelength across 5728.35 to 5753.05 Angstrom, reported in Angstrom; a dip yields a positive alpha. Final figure -0.2 Angstrom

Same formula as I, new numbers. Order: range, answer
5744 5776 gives 33.6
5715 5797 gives 33.7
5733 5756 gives 33.8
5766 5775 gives 33.7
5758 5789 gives 33.6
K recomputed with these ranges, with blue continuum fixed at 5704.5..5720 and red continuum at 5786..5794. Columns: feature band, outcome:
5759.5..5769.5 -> -0.04 Angstrom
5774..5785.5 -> -0.05 Angstrom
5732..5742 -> -0.18 Angstrom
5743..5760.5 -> -0.14 Angstrom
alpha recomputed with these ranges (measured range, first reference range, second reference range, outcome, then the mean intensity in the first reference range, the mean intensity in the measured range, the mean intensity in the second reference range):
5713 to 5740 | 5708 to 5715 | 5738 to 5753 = -0.3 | 33.2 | 33.8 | 33.8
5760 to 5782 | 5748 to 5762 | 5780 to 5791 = -0.1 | 33.6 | 33.6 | 33.5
